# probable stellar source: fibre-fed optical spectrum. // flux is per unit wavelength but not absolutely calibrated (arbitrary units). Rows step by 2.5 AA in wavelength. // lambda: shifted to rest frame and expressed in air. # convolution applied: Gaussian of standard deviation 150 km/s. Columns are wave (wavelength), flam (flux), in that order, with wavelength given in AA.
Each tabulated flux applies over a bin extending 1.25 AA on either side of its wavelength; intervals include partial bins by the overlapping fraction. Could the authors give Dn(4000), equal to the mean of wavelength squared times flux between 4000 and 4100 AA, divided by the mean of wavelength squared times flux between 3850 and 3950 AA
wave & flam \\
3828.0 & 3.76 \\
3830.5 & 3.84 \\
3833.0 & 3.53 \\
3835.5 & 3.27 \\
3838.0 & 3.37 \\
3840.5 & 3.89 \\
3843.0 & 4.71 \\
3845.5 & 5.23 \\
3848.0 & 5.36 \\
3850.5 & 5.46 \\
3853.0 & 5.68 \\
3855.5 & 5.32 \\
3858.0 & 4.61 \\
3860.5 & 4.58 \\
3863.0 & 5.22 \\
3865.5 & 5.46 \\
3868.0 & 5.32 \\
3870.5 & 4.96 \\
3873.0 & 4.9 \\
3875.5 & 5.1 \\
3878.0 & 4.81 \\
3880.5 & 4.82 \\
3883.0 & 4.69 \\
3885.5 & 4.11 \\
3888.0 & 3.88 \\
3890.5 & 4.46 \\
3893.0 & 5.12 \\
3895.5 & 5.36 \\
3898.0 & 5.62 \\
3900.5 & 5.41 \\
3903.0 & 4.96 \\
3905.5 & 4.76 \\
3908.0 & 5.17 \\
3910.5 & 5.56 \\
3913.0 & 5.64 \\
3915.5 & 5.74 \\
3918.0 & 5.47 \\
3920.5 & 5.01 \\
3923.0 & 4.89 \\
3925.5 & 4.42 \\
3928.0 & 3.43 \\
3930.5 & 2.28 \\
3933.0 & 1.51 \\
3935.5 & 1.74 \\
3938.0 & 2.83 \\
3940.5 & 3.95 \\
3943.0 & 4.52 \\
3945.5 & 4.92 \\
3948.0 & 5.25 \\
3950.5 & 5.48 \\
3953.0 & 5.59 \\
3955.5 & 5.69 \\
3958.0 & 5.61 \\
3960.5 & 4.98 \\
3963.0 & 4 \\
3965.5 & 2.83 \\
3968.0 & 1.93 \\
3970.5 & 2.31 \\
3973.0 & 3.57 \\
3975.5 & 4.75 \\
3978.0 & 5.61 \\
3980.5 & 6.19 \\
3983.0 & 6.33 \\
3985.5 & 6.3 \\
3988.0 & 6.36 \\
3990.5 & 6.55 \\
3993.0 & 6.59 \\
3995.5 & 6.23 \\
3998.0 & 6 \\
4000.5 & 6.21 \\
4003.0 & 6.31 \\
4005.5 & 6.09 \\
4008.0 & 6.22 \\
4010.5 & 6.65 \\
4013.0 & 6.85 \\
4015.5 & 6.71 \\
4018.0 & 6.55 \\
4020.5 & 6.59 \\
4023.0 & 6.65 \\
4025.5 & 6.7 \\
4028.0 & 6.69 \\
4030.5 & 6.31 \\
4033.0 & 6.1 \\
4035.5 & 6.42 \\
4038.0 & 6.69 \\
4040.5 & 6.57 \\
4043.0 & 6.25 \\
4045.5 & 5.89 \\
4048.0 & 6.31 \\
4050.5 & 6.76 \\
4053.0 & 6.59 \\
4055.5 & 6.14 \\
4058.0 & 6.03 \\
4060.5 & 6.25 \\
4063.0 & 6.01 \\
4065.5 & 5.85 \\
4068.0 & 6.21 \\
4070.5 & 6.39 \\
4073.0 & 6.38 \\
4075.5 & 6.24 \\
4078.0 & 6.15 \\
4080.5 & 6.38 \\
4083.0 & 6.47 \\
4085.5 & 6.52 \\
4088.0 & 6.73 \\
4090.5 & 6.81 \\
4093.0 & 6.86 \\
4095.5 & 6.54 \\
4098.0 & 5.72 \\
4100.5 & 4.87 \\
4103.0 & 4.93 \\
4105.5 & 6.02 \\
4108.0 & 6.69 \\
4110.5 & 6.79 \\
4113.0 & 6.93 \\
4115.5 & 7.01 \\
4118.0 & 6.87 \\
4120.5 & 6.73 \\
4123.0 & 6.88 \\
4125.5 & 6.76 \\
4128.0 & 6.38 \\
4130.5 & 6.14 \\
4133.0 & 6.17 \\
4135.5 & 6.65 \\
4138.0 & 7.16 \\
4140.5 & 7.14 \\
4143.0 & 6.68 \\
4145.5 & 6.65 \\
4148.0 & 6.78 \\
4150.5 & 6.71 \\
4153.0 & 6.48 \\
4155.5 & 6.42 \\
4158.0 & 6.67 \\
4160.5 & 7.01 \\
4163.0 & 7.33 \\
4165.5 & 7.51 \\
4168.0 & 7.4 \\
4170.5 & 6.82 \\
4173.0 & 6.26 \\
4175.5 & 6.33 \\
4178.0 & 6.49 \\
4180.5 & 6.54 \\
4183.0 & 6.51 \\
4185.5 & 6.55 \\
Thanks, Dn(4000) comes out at 1.5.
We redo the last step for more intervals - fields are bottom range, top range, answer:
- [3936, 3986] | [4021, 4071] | 1.45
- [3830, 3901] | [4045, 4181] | 1.55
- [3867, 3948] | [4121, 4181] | 1.67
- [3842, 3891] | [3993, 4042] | 1.41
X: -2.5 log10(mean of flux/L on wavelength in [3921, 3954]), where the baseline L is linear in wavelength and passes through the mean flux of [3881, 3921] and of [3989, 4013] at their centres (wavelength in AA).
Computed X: 0.38 mag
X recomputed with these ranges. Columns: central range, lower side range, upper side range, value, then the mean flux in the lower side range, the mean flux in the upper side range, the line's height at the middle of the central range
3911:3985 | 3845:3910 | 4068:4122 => 0.236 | 5.02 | 6.38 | 5.46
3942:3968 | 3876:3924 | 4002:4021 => 0.205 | 5.03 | 6.49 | 5.75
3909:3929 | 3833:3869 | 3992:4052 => 0.079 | 4.77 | 6.43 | 5.43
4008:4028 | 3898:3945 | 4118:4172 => -0.226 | 4.34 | 6.78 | 5.39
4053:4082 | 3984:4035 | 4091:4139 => 0.039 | 6.43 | 6.43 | 6.43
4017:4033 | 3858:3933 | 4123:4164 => -0.132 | 4.81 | 6.7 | 5.79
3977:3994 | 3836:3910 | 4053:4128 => -0.114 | 4.9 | 6.35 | 5.65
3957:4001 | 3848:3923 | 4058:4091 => 0.120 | 5.08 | 6.32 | 5.69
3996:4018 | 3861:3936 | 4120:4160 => -0.147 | 4.69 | 6.66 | 5.57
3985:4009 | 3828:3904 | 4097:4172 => -0.114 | 4.75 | 6.61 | 5.66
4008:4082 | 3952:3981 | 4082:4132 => -0.164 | 4.37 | 6.43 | 5.52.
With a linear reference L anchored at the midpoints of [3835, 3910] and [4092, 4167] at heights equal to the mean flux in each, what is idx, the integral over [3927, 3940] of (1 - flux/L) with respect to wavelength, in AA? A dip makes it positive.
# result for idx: 7.0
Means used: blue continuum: 4.88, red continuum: 6.58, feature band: 2.43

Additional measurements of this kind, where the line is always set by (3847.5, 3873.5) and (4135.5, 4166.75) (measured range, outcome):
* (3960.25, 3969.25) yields 3.9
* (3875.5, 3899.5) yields 2.4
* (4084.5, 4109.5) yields 1.4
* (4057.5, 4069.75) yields 0.5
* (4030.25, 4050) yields -0.4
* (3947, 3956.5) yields 0.3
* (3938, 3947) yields 2.2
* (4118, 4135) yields 0.5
